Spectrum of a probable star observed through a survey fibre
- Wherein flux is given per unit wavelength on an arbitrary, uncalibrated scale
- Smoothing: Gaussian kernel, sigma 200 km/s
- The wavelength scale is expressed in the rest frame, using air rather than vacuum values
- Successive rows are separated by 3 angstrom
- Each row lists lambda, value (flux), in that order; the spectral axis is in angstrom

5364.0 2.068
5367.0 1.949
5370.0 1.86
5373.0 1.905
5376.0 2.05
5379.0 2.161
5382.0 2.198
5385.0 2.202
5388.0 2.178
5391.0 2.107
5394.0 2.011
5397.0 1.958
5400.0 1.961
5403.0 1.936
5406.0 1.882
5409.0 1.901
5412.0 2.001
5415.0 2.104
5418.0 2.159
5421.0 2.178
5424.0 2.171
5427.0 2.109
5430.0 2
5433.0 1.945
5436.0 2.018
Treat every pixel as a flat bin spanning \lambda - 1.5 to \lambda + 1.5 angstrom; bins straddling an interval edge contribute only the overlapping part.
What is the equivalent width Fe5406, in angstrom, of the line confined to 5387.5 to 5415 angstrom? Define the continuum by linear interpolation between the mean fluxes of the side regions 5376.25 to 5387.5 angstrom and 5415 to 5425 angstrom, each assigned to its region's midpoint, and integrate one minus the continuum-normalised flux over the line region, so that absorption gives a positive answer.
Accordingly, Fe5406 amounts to 2.2 angstrom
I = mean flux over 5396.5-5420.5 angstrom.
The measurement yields 2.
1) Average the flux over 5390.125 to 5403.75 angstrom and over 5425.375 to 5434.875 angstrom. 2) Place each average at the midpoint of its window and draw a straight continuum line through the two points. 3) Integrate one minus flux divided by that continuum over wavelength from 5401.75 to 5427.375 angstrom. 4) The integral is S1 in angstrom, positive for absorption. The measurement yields -0.5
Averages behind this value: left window 1.99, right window 2.02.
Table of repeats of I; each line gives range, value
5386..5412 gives 2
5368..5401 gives 2.05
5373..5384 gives 2.11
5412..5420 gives 2.11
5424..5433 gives 2.06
